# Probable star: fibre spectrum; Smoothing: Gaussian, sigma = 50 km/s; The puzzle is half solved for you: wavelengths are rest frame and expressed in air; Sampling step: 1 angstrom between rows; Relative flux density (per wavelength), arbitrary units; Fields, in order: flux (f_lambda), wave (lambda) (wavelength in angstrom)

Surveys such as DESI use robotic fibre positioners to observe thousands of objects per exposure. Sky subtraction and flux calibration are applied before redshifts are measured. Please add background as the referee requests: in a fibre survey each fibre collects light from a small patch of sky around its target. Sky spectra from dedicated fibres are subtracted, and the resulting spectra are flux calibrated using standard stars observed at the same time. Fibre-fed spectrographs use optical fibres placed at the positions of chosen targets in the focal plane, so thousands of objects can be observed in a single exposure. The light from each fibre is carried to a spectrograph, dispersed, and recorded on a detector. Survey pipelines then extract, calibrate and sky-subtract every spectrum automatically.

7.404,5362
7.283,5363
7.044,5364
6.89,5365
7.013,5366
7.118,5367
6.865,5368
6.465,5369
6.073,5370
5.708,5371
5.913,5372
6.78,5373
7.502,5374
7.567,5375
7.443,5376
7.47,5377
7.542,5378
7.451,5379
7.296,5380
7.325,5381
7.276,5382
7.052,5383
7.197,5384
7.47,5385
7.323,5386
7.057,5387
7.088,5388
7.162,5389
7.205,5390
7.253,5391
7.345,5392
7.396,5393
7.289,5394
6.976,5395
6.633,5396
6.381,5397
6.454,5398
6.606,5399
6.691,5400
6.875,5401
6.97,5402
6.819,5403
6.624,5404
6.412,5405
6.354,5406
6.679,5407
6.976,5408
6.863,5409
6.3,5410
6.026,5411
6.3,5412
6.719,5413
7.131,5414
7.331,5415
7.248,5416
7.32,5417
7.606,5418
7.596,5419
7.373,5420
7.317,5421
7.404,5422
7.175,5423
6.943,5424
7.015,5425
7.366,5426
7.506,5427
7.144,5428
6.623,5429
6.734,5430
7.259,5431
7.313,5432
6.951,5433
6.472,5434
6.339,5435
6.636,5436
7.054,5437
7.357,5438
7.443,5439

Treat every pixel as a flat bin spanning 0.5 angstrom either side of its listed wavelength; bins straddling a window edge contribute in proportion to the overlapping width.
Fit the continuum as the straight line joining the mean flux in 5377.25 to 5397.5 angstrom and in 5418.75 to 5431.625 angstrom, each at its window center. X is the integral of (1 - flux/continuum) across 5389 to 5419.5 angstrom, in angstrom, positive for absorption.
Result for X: 1.3 angstrom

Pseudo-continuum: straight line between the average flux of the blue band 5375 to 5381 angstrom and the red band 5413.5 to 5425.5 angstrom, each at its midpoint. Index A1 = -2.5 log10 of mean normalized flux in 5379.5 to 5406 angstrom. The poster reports 0.06 mag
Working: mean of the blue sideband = 7.44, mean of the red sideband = 7.29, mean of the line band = 6.99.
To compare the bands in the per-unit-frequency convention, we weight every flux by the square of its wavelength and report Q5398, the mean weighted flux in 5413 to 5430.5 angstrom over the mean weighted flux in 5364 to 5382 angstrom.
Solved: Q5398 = 1.05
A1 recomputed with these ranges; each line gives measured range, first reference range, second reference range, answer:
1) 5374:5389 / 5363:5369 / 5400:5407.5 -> -0.07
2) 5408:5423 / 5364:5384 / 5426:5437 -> -0.01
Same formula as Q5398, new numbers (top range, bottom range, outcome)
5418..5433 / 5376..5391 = 1.00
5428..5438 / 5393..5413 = 1.04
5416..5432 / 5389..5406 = 1.06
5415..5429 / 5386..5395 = 1.02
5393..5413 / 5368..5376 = 1.01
